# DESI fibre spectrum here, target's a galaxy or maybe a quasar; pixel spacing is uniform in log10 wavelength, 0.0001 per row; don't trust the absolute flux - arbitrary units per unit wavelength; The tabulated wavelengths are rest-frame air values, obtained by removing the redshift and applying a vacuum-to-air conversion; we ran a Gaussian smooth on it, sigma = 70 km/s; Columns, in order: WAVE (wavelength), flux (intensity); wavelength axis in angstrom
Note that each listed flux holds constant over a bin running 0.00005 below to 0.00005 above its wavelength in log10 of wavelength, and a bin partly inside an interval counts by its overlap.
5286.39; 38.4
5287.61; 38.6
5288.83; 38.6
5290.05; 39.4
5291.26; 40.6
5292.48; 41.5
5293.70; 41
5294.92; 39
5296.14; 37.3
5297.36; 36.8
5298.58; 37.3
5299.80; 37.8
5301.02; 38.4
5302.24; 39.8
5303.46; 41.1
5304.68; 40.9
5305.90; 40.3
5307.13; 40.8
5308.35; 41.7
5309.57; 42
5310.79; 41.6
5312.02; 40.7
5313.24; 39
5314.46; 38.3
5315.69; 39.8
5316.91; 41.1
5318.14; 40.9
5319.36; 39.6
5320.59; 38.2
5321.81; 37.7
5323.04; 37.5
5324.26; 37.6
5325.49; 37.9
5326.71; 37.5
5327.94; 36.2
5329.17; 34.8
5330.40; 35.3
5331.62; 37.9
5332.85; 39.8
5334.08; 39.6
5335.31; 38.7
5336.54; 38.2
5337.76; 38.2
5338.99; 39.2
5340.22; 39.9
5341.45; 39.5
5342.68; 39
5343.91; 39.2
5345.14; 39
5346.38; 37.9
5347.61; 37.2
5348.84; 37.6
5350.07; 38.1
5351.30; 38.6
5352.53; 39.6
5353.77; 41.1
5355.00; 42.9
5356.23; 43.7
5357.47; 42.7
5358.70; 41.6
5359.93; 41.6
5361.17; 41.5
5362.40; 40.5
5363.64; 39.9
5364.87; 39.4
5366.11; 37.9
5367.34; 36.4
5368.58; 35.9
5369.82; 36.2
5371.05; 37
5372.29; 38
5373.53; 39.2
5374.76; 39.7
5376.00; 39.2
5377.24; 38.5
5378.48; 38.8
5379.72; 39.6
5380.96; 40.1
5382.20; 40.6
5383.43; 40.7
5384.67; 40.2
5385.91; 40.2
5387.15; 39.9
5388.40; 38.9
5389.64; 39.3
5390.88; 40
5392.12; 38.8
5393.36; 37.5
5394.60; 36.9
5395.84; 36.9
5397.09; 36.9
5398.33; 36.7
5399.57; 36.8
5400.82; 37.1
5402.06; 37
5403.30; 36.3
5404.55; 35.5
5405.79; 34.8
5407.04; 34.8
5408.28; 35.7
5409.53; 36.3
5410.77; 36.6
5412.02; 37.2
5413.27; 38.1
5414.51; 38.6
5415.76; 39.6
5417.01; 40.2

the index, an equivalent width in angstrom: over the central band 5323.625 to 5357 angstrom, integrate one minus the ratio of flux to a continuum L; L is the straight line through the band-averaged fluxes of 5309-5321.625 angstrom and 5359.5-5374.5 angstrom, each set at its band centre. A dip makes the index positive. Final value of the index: 0.55 angstrom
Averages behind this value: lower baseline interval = 40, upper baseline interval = 38.6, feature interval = 38.7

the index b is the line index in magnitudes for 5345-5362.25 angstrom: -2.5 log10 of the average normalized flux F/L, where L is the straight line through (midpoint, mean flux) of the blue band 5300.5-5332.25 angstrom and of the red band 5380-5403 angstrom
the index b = -0.04 mag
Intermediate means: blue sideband 39.1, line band 40.3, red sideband 38.6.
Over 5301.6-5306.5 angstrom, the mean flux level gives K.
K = 40.6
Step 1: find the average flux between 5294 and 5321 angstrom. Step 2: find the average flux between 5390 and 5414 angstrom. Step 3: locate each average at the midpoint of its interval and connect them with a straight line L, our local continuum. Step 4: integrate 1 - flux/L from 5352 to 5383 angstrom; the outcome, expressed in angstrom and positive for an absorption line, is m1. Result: -1.4 angstrom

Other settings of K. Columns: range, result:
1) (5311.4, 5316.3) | 39.4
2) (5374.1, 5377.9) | 39.1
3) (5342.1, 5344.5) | 39.1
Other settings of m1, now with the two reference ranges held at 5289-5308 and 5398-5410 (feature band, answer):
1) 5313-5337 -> 0.2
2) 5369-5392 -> -1.5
